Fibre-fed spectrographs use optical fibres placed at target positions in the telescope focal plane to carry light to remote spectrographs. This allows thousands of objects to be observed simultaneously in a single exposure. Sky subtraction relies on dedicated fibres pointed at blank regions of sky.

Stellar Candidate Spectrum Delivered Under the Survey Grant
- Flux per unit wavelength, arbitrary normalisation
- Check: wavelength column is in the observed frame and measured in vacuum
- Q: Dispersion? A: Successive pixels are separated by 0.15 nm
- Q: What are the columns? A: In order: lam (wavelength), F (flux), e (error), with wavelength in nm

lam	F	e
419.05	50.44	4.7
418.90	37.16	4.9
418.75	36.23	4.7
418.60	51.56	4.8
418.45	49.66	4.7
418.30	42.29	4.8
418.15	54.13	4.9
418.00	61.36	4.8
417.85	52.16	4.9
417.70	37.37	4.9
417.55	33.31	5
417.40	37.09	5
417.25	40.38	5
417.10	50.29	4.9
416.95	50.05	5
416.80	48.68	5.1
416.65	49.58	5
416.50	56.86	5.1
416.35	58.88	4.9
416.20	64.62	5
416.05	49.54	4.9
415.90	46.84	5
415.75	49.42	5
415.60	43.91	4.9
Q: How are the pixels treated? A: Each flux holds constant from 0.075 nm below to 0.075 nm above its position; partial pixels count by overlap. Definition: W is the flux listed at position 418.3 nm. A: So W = 42.29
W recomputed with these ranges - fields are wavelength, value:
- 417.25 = 40.38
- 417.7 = 37.37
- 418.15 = 54.13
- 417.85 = 52.16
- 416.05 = 49.54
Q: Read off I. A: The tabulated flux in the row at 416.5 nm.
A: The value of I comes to 56.86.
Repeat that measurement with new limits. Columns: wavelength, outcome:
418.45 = 49.66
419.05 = 50.44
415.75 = 49.42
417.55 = 33.31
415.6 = 43.91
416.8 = 48.68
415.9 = 46.84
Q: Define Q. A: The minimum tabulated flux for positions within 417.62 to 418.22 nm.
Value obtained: 37.37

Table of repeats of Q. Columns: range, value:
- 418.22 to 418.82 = 36.23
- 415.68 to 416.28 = 46.84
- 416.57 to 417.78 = 33.31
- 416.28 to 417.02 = 48.68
